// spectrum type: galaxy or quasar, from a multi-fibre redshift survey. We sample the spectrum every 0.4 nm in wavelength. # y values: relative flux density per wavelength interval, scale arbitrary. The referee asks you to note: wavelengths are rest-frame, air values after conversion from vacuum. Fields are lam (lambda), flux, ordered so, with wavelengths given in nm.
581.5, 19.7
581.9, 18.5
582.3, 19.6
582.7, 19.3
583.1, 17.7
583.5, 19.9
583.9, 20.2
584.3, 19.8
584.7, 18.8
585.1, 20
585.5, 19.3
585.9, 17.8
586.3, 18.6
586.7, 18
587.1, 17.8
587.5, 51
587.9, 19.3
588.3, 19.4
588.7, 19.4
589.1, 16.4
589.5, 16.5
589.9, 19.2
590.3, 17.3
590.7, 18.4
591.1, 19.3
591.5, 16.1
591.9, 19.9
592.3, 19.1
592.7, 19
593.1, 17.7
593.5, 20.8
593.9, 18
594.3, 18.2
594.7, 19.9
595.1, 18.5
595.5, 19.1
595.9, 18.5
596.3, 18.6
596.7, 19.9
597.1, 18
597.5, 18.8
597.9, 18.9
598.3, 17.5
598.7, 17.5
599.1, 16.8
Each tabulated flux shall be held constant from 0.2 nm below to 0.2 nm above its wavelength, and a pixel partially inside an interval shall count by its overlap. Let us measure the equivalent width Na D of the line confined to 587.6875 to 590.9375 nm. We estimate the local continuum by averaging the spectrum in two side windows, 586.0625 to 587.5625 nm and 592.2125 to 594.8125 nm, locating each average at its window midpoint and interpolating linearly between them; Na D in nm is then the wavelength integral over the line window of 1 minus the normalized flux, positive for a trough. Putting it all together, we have 0.54 nm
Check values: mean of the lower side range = 23.9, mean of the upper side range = 18.9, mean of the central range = 18.4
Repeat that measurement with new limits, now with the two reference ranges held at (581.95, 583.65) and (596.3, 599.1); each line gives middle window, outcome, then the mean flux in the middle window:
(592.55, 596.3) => -0.07 nm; 18.8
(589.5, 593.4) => 0.05 nm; 18.4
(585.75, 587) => 0.05 nm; 18.1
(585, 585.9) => -0.01 nm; 19.2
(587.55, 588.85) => -0.29 nm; 23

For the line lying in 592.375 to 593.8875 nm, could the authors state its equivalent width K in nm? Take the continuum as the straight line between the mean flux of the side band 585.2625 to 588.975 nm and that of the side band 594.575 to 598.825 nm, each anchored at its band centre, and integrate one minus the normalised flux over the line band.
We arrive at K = 0.07 nm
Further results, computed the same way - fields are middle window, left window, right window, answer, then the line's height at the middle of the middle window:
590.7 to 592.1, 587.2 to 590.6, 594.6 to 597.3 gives 0.168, 20.9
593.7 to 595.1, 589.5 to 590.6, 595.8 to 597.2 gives -0.010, 18.5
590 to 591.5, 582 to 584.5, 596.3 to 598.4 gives 0.072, 19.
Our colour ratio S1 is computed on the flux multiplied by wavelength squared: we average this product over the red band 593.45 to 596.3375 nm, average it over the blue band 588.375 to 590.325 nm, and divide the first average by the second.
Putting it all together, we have 1.07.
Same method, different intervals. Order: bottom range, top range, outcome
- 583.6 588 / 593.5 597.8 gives 0.89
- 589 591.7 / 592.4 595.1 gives 1.08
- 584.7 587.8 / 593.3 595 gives 0.86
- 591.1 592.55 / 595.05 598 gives 1.03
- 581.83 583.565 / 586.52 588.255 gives 1.39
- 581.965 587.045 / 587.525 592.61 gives 1.04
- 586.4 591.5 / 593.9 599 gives 0.92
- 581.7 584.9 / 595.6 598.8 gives 1.01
